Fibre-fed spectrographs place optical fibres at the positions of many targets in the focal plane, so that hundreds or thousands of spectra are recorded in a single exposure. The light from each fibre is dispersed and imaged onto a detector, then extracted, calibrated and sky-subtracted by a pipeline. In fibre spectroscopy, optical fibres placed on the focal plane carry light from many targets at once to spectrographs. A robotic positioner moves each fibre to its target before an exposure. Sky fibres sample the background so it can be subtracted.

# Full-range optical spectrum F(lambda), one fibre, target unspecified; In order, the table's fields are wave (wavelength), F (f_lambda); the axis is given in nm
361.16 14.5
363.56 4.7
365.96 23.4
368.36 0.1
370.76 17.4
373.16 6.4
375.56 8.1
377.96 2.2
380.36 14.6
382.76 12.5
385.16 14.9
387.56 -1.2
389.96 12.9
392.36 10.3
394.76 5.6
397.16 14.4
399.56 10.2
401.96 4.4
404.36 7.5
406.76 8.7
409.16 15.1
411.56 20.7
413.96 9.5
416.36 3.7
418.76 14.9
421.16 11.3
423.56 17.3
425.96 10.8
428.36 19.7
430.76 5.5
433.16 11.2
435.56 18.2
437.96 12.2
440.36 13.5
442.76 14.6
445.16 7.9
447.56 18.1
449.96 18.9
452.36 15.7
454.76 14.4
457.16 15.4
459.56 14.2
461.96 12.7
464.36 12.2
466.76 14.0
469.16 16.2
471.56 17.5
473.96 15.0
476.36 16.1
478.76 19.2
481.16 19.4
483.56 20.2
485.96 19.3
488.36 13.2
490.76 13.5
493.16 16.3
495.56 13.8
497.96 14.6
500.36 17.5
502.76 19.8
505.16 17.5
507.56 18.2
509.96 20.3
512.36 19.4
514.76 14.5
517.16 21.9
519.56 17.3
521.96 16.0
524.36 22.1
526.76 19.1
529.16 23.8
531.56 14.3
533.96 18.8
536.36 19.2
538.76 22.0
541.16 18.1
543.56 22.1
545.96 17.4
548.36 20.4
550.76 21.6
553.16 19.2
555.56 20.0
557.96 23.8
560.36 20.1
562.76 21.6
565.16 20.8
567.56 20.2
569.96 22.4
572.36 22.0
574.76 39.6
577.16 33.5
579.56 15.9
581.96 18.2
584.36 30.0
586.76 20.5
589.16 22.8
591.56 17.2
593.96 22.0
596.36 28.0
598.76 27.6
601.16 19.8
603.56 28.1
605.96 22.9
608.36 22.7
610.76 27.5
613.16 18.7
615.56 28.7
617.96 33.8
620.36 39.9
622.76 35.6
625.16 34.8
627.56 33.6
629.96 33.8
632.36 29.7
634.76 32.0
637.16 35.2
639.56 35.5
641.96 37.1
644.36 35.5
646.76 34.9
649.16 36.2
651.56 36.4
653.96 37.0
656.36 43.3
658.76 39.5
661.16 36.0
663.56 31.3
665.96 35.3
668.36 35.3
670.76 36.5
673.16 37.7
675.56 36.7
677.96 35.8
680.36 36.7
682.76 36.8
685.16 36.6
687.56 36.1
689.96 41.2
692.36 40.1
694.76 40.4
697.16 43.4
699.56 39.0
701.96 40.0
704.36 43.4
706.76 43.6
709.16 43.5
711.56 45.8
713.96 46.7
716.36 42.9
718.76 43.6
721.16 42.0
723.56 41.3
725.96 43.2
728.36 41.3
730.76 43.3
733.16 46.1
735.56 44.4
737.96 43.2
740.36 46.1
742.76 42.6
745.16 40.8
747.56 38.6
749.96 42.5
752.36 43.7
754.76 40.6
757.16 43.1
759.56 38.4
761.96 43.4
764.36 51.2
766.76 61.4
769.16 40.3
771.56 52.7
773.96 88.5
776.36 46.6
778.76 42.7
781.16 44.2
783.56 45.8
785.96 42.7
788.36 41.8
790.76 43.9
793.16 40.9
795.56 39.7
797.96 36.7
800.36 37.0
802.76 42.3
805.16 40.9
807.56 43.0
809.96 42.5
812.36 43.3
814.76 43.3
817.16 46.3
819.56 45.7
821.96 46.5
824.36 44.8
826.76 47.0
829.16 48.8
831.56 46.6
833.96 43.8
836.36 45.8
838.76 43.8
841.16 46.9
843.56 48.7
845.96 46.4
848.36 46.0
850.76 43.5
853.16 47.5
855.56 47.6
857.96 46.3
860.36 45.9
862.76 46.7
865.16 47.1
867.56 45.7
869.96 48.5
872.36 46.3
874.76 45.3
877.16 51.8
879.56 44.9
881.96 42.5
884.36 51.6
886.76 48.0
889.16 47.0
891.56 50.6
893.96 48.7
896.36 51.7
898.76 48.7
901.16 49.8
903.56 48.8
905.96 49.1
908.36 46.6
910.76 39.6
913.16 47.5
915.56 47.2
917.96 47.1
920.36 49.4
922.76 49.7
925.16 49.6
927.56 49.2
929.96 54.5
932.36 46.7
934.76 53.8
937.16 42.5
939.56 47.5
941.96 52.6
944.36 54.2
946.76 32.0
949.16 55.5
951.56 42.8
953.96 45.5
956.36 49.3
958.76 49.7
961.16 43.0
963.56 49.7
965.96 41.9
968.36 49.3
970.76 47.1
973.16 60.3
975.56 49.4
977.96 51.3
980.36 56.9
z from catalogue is 0.544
